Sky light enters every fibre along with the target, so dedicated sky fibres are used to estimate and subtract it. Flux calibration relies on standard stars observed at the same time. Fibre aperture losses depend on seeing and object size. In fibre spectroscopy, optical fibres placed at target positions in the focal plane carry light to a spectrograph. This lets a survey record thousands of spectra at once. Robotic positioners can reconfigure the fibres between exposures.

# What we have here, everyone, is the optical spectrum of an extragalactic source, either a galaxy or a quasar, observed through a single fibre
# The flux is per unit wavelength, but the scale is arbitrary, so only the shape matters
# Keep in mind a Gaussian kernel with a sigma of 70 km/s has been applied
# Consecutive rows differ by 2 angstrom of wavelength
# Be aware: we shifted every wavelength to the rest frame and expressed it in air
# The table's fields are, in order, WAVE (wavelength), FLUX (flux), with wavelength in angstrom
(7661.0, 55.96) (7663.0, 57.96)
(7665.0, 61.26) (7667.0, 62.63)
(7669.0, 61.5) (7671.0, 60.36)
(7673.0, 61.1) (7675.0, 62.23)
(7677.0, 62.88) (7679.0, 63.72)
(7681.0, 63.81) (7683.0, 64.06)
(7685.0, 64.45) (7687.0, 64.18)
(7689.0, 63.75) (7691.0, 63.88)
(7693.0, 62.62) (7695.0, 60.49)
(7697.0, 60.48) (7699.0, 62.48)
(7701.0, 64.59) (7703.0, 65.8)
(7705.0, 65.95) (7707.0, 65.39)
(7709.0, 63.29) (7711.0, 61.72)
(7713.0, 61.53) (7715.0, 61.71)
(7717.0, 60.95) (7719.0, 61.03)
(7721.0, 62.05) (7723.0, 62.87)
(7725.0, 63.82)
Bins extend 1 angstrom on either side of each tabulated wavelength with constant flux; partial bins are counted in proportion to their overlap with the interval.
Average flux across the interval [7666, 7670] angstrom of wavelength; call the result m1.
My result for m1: 62.1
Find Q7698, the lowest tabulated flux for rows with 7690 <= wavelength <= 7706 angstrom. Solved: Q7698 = 60.48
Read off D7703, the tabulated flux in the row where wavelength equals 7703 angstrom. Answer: 65.8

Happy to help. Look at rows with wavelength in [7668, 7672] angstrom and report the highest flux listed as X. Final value 61.5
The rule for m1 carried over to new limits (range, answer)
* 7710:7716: 61.7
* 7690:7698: 61.9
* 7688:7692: 63.8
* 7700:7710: 65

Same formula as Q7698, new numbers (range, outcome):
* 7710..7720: 60.95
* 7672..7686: 61.1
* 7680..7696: 60.49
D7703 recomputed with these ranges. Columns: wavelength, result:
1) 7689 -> 63.75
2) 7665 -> 61.26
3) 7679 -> 63.72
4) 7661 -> 55.96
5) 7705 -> 65.95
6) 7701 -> 64.59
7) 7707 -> 65.39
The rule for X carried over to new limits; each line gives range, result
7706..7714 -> 65.39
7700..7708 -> 65.95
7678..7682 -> 63.81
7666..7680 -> 63.72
